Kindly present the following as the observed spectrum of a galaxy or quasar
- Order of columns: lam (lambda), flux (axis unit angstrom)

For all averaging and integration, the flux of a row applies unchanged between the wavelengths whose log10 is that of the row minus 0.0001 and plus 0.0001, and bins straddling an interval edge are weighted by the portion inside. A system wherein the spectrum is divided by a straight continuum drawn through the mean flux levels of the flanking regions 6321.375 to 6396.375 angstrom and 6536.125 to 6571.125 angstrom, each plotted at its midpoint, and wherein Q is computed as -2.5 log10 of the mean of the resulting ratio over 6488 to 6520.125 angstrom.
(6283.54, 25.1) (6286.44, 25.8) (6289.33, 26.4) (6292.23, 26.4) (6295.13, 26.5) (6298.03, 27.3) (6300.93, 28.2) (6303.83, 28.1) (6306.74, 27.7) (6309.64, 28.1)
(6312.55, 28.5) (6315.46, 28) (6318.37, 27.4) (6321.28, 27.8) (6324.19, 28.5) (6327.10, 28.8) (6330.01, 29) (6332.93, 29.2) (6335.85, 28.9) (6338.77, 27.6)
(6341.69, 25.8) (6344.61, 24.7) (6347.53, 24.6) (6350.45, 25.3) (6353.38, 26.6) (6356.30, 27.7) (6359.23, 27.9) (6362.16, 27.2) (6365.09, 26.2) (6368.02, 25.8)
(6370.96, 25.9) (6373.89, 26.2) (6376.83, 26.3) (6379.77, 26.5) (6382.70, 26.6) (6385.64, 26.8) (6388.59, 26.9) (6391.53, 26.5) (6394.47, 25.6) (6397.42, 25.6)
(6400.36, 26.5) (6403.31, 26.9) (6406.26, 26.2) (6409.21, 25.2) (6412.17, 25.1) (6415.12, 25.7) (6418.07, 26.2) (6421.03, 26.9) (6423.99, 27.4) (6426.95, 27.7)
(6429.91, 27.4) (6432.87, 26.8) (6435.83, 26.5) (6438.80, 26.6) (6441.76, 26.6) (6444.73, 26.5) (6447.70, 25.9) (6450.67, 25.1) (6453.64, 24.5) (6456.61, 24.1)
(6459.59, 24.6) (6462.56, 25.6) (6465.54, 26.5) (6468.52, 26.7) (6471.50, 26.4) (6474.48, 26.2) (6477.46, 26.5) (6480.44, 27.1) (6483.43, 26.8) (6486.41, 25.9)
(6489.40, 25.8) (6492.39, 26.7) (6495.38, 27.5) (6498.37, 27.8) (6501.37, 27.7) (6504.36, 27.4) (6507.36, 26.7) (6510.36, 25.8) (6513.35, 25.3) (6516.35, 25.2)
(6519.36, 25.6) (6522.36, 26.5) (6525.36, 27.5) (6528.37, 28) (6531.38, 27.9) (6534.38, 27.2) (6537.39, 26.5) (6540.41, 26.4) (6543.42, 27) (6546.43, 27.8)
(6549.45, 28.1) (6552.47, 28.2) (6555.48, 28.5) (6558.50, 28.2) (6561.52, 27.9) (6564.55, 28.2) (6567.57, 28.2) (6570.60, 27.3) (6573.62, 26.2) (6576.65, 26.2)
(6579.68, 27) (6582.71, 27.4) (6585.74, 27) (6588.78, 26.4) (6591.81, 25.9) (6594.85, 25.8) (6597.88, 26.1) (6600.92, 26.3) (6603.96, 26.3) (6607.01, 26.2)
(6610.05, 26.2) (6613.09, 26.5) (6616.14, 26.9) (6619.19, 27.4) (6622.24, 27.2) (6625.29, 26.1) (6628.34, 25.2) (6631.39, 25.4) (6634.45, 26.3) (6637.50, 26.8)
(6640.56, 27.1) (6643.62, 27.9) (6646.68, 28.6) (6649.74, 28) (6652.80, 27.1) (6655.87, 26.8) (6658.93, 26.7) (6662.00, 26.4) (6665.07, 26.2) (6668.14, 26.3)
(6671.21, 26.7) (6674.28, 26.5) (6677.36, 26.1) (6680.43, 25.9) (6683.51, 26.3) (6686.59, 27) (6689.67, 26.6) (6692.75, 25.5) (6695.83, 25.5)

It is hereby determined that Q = 0.04 mag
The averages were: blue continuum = 26.9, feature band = 26.5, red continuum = 27.7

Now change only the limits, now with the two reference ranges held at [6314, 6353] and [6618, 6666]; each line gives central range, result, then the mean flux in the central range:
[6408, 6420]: 0.066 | 25.6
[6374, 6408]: 0.035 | 26.4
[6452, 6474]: 0.066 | 25.5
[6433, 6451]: 0.034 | 26.3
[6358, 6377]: 0.032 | 26.5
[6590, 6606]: 0.033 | 26.1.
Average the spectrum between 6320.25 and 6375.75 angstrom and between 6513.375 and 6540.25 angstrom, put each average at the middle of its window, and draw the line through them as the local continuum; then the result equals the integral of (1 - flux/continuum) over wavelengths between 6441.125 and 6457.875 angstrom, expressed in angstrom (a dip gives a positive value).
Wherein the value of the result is 0.9 angstrom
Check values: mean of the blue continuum 27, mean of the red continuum 26.7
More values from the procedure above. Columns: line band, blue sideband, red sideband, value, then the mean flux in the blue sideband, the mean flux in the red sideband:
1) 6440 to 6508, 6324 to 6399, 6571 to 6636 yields 0.8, 26.8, 26.4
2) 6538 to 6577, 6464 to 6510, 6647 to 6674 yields -1.1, 26.8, 26.8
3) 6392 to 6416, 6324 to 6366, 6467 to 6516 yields 1.0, 27.2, 26.6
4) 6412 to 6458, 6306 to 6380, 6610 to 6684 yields 1.4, 27.2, 26.7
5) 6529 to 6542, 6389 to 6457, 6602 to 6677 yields -0.3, 26.2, 26.7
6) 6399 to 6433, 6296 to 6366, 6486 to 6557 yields 0.9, 27.5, 27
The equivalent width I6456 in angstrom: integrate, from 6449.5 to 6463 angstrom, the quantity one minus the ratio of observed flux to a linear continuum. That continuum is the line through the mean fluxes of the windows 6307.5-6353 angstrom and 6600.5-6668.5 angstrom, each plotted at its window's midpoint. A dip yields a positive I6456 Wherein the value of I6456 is 1.2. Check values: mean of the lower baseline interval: 27.5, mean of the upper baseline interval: 26.7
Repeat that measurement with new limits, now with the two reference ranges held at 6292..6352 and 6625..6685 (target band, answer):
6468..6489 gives 0.5 angstrom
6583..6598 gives 0.3 angstrom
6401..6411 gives 0.4 angstrom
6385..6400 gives 0.6 angstrom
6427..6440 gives 0.1 angstrom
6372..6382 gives 0.4 angstrom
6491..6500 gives -0.1 angstrom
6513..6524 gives 0.5 angstrom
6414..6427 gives 0.2 angstrom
